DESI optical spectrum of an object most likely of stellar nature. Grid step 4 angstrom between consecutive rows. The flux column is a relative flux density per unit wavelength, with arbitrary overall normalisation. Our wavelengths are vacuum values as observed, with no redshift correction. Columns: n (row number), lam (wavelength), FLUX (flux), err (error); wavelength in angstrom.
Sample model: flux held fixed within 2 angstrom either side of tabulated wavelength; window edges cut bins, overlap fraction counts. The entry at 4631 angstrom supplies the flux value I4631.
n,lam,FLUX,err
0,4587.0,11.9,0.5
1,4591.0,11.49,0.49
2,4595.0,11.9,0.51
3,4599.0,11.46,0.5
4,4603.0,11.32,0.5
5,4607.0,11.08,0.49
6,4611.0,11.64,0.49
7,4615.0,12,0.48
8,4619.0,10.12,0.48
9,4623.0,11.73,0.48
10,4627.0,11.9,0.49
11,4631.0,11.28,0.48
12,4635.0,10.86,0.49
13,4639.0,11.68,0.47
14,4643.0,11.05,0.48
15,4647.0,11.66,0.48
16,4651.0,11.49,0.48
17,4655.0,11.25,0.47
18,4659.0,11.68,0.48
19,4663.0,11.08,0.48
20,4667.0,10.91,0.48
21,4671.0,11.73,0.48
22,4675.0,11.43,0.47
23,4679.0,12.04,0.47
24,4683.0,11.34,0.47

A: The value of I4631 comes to 11.28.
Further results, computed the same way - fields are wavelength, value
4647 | 11.66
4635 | 10.86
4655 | 11.25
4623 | 11.73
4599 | 11.46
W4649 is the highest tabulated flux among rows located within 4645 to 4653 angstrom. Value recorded 11.66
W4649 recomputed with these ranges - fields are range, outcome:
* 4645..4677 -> 11.73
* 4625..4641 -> 11.9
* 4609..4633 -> 12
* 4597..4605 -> 11.46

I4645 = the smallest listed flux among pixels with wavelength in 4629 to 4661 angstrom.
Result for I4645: 10.86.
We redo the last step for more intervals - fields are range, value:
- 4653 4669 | 10.91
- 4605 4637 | 10.12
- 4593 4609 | 11.08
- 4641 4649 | 11.05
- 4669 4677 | 11.43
